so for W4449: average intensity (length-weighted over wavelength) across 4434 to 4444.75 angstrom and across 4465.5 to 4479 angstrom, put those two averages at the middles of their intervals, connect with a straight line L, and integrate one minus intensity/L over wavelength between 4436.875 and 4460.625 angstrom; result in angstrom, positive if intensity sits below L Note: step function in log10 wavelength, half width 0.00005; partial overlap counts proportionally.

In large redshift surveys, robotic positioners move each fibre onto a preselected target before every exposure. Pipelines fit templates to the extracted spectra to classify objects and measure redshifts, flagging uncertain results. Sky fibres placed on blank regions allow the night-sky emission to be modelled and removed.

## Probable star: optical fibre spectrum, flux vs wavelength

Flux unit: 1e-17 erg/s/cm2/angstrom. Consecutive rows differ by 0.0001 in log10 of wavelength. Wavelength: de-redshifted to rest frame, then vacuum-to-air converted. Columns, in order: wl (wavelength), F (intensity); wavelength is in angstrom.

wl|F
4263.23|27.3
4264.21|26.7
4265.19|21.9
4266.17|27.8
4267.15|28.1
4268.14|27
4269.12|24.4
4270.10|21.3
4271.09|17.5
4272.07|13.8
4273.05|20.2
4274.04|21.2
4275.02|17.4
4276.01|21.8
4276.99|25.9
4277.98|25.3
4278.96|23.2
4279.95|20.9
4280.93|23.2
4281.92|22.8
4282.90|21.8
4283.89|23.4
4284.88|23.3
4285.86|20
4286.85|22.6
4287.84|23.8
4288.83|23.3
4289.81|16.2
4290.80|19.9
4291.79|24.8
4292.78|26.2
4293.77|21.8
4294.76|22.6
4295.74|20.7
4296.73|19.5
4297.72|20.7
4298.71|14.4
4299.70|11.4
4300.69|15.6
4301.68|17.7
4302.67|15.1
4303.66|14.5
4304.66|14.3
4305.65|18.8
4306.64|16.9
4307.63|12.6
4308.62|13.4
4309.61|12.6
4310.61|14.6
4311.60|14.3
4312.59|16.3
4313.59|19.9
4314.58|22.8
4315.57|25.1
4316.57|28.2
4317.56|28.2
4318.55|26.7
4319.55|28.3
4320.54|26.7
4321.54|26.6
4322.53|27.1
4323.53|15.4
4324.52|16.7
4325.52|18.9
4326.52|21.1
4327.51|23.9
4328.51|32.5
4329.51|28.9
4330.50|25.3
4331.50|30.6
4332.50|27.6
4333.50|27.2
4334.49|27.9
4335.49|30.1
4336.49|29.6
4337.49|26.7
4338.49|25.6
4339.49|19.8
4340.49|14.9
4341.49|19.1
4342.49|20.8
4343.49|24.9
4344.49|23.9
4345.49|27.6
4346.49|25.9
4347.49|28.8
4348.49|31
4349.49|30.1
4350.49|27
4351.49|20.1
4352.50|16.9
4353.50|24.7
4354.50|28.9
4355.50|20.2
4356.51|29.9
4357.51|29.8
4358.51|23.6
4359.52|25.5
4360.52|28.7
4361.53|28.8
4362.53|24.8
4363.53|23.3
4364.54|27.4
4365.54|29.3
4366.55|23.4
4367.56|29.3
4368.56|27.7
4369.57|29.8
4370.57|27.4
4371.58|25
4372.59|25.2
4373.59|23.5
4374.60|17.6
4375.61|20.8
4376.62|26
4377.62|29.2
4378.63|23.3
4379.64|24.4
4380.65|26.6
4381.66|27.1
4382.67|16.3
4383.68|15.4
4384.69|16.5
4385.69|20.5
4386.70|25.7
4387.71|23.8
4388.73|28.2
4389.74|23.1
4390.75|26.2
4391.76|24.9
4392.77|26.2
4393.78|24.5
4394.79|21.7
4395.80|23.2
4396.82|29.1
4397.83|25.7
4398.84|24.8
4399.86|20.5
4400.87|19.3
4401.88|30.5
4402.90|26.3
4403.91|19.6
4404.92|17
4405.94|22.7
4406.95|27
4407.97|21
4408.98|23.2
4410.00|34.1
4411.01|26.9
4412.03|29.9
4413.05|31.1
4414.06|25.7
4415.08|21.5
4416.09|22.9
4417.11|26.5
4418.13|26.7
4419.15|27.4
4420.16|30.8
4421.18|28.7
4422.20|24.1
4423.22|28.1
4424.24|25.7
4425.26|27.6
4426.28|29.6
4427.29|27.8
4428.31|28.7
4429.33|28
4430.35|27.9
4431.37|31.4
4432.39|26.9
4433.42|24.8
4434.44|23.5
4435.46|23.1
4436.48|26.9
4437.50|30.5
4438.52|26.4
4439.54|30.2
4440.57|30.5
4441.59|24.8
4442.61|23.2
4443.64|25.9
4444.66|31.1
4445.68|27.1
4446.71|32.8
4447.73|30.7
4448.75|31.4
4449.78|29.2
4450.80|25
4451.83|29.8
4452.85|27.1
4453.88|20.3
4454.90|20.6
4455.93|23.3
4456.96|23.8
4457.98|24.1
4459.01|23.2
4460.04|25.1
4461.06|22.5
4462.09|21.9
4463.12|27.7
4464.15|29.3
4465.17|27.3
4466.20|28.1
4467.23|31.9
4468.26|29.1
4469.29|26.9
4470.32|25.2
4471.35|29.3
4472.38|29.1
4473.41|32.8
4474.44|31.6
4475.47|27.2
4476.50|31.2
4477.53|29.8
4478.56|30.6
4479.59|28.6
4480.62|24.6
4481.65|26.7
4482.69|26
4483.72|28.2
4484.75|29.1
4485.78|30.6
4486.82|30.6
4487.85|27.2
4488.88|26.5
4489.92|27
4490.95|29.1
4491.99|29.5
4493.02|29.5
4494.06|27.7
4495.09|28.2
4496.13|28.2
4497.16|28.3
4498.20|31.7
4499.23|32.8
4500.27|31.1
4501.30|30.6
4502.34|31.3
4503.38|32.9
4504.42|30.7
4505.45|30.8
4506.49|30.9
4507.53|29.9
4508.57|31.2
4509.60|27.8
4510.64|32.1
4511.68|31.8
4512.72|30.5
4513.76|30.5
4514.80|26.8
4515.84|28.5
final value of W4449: 0.6 angstrom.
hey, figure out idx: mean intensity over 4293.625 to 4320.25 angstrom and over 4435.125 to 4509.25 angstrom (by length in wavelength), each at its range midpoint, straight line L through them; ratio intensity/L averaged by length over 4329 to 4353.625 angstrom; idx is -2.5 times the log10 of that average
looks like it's -0.221 mag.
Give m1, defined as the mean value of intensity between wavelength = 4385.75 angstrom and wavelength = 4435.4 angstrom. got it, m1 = 25.8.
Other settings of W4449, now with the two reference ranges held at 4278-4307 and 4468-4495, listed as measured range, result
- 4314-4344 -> -4.4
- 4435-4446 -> -0.2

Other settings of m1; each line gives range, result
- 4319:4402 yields 24.8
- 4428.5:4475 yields 27.1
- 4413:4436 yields 26.8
